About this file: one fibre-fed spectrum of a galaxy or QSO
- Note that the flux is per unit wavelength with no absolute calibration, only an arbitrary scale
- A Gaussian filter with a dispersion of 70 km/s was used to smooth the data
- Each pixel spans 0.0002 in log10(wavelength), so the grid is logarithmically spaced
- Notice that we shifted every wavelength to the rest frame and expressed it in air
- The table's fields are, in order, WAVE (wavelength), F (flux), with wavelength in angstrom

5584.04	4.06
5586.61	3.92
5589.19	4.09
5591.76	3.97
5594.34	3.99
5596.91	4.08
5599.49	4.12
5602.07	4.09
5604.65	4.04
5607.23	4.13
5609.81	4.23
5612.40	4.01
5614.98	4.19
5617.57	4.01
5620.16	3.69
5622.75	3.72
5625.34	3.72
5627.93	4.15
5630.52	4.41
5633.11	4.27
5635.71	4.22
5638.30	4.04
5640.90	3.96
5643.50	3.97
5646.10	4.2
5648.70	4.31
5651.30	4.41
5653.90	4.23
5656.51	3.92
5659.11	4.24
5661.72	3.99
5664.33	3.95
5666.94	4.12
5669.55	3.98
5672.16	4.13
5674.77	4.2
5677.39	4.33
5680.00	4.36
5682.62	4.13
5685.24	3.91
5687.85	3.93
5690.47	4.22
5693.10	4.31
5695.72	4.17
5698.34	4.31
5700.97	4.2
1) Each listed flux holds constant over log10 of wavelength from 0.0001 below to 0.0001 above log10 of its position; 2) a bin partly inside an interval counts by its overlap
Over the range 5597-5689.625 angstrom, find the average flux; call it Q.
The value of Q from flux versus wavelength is 4.1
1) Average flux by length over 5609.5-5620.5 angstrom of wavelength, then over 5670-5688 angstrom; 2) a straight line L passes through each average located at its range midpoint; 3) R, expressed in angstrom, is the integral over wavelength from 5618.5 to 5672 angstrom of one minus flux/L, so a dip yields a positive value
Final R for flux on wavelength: 0.2 angstrom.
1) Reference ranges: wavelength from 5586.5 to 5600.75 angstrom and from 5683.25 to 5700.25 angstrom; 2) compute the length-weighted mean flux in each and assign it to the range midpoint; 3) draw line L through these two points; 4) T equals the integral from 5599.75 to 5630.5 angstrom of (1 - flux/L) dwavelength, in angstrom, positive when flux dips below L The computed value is 0.3 angstrom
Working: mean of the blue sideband 4.04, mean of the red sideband 4.14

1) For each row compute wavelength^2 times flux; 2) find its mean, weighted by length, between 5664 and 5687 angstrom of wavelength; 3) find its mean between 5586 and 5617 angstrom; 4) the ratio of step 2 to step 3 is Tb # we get 1.0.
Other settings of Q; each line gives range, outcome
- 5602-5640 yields 4.06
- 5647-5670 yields 4.13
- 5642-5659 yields 4.18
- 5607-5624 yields 3.99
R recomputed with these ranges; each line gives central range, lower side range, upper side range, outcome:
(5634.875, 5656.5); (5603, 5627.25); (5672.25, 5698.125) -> -0.5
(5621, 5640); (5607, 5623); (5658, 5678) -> -0.1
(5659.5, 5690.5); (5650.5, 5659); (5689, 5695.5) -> 0.8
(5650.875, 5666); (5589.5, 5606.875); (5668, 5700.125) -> 0.1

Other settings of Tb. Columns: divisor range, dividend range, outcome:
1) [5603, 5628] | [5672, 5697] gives 1.07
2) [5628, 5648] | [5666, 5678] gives 1.01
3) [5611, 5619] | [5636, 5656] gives 1.03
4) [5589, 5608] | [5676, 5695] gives 1.06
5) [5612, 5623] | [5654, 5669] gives 1.05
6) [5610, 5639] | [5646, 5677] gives 1.04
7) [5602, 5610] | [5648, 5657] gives 1.05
